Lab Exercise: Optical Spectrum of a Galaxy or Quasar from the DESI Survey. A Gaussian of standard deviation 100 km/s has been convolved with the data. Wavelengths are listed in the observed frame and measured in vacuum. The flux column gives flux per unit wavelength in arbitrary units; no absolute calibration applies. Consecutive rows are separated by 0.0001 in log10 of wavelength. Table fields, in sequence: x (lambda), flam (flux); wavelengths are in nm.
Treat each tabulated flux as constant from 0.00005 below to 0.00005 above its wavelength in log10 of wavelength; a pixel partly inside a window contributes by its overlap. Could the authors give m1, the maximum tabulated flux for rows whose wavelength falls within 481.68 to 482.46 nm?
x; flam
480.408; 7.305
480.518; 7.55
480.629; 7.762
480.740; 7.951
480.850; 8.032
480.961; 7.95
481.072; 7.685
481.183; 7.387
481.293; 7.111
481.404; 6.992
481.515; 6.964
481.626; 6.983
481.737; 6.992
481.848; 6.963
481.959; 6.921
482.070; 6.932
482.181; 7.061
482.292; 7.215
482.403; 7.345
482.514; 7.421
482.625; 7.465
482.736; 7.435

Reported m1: 7.345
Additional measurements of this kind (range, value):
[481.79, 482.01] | 6.963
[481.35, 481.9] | 6.992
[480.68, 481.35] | 8.032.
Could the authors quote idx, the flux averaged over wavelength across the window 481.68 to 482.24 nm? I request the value 6.97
